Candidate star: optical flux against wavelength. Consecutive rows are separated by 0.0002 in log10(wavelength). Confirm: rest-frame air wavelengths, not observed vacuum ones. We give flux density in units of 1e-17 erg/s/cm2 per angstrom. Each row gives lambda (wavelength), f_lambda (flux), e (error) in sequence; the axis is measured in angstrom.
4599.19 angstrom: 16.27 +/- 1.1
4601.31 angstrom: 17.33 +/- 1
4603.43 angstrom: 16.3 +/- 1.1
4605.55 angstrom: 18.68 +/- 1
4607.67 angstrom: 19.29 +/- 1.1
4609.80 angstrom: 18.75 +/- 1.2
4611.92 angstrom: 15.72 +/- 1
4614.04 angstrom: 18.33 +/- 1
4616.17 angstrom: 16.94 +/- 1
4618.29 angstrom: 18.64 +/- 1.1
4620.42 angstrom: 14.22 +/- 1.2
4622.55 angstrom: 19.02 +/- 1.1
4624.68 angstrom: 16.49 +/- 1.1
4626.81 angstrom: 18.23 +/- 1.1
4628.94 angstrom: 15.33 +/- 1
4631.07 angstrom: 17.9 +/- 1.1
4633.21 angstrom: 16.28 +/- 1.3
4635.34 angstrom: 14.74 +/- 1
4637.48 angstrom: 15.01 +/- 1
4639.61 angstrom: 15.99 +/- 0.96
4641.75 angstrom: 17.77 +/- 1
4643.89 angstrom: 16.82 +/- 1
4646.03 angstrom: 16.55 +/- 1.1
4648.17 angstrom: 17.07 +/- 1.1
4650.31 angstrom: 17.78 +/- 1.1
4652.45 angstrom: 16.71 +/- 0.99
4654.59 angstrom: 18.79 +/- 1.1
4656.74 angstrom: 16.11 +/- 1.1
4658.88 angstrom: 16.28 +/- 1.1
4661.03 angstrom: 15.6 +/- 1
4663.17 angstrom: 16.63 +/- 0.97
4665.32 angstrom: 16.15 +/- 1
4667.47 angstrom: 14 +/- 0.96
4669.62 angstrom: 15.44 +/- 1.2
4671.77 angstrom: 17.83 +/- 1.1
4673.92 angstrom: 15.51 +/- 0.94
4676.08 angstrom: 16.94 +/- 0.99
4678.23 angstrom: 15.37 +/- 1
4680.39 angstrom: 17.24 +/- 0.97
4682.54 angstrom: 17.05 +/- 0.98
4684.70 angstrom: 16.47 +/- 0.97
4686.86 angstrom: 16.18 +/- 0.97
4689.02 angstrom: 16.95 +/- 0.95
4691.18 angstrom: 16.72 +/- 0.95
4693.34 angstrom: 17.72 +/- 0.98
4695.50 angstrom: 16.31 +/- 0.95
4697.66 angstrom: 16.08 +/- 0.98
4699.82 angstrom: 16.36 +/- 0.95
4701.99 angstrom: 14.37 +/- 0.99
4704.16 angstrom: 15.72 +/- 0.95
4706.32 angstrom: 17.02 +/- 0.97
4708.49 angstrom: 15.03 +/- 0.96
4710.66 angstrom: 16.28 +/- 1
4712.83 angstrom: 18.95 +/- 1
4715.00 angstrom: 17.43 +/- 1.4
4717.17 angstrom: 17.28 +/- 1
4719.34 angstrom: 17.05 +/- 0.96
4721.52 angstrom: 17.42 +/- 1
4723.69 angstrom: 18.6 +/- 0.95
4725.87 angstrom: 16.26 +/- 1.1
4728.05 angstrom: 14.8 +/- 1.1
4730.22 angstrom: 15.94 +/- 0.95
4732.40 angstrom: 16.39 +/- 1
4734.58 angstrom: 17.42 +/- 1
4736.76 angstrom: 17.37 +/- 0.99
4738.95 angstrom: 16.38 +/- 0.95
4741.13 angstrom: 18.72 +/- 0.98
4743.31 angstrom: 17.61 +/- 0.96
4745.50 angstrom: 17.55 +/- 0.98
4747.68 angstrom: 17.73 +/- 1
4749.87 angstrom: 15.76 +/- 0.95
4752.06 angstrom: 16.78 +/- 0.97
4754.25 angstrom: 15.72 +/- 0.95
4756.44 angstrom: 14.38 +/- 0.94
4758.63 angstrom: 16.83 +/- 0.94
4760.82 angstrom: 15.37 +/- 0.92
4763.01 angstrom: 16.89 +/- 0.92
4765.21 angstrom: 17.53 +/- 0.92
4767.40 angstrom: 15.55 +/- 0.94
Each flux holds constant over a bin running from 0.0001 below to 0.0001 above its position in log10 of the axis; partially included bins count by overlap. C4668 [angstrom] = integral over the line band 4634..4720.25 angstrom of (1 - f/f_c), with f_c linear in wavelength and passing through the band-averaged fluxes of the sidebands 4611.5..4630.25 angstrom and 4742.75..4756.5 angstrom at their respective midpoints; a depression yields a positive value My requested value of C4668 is 1.9 angstrom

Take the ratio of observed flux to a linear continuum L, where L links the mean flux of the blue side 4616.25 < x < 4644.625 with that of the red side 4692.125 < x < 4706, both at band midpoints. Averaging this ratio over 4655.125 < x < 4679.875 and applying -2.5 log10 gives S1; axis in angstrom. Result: 0.02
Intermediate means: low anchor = 16.7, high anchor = 16.2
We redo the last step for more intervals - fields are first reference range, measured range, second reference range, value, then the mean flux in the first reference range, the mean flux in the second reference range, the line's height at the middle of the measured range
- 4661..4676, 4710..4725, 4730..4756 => -0.06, 16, 16.9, 16.6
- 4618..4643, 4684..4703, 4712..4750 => 0.04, 16.6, 17.2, 16.9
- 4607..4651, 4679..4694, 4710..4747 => 0.01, 17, 17.2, 17.1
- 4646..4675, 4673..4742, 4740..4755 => 0.01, 16.5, 17.2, 16.8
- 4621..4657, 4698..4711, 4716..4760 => 0.07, 16.8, 16.8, 16.8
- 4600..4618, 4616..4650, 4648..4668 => 0.03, 17.7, 16.6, 17.1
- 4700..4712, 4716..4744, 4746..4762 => -0.07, 15.8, 16.1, 16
